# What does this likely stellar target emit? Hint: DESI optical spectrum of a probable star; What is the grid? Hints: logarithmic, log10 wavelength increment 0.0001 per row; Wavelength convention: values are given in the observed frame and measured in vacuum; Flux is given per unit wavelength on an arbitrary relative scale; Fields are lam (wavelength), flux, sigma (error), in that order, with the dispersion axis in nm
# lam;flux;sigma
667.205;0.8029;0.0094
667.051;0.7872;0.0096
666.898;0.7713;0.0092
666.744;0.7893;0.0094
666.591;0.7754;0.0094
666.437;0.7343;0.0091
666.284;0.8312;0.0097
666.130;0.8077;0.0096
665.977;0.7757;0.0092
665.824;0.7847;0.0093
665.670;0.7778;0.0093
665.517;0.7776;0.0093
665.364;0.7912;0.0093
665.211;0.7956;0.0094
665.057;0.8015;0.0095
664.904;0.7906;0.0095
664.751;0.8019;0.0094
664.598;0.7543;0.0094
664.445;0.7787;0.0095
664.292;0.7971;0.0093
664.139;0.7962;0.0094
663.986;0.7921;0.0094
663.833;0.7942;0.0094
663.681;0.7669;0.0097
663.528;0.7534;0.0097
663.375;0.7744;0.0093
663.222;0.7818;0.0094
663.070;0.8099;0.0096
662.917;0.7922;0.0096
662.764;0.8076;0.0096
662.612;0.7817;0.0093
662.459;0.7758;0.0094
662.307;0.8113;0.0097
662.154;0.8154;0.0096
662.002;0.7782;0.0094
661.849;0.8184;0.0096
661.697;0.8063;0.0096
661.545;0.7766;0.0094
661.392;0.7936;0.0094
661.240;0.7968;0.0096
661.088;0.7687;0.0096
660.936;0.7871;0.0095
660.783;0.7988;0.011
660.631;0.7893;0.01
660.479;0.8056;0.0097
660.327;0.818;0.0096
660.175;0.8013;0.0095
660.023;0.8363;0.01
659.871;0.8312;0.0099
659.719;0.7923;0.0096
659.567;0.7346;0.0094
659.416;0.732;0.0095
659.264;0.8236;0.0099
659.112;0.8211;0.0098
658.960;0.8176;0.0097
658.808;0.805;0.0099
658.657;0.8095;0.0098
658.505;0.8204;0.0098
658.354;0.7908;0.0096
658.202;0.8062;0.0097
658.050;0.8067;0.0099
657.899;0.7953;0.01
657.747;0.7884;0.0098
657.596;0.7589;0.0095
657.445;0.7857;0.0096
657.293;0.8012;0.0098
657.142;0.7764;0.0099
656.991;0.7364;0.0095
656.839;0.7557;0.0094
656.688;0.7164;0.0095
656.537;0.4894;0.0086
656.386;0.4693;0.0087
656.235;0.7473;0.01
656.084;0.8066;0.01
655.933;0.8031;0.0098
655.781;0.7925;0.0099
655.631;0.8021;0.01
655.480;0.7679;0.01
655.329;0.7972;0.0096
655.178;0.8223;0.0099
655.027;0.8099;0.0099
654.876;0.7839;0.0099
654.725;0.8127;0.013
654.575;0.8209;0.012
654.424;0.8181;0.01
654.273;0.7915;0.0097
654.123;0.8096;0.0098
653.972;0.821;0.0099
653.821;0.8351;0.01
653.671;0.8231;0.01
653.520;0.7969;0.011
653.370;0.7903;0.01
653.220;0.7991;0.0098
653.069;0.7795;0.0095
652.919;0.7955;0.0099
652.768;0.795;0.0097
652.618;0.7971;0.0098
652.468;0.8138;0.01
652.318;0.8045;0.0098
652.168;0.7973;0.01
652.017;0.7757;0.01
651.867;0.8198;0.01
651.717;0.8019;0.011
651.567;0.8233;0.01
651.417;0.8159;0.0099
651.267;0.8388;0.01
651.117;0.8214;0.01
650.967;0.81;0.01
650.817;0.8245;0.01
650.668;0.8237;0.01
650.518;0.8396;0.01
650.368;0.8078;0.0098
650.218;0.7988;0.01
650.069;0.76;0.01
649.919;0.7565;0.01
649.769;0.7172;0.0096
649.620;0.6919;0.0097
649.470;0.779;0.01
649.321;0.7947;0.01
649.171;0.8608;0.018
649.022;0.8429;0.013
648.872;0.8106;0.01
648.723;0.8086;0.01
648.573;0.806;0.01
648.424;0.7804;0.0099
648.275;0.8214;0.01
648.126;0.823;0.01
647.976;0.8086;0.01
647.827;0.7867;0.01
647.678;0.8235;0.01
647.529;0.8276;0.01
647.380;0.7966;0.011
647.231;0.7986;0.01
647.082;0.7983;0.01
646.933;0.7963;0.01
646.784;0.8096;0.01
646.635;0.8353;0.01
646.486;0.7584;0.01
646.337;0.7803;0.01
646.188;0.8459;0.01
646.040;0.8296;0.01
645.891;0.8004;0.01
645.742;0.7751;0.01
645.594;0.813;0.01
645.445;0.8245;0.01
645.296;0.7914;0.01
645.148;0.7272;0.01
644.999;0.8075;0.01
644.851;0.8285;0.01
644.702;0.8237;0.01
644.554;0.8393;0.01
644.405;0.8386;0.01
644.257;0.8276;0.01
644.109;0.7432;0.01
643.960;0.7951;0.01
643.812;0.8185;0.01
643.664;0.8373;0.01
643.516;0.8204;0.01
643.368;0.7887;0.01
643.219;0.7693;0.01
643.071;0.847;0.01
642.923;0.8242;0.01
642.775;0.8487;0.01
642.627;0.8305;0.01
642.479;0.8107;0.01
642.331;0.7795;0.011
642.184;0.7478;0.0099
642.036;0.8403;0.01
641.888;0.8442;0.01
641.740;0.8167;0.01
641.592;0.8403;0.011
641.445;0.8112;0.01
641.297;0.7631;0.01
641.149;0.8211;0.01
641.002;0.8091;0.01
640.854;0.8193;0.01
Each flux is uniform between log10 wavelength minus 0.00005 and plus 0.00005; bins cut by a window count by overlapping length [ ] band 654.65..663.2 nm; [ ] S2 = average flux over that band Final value 0.782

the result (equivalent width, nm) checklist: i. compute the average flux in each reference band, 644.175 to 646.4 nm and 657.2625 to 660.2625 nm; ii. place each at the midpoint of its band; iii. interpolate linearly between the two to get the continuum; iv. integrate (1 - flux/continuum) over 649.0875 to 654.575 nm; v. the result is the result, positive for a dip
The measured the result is 0.021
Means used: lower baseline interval 0.81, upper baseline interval 0.798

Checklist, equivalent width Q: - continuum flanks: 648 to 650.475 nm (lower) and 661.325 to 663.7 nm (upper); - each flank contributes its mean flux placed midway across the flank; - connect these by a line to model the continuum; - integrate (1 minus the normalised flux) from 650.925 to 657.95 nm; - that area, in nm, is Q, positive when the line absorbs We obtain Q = 0.075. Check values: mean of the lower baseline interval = 0.792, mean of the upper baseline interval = 0.791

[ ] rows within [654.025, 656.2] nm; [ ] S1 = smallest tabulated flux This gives 0.7679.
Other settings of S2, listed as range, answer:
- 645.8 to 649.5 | 0.809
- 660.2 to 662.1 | 0.795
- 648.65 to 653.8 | 0.801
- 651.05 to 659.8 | 0.786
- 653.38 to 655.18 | 0.811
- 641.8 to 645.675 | 0.81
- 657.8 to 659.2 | 0.807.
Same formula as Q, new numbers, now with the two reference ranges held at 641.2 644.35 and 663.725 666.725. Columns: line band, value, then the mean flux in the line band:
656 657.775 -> 0.17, 0.718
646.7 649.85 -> 0.02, 0.799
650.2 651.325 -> -0.03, 0.821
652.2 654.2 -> -0.01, 0.805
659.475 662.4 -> -0.02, 0.798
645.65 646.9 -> 0.00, 0.804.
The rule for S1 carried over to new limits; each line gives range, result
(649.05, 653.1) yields 0.6919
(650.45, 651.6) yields 0.81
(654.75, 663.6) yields 0.4693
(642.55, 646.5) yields 0.7272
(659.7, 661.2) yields 0.7687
